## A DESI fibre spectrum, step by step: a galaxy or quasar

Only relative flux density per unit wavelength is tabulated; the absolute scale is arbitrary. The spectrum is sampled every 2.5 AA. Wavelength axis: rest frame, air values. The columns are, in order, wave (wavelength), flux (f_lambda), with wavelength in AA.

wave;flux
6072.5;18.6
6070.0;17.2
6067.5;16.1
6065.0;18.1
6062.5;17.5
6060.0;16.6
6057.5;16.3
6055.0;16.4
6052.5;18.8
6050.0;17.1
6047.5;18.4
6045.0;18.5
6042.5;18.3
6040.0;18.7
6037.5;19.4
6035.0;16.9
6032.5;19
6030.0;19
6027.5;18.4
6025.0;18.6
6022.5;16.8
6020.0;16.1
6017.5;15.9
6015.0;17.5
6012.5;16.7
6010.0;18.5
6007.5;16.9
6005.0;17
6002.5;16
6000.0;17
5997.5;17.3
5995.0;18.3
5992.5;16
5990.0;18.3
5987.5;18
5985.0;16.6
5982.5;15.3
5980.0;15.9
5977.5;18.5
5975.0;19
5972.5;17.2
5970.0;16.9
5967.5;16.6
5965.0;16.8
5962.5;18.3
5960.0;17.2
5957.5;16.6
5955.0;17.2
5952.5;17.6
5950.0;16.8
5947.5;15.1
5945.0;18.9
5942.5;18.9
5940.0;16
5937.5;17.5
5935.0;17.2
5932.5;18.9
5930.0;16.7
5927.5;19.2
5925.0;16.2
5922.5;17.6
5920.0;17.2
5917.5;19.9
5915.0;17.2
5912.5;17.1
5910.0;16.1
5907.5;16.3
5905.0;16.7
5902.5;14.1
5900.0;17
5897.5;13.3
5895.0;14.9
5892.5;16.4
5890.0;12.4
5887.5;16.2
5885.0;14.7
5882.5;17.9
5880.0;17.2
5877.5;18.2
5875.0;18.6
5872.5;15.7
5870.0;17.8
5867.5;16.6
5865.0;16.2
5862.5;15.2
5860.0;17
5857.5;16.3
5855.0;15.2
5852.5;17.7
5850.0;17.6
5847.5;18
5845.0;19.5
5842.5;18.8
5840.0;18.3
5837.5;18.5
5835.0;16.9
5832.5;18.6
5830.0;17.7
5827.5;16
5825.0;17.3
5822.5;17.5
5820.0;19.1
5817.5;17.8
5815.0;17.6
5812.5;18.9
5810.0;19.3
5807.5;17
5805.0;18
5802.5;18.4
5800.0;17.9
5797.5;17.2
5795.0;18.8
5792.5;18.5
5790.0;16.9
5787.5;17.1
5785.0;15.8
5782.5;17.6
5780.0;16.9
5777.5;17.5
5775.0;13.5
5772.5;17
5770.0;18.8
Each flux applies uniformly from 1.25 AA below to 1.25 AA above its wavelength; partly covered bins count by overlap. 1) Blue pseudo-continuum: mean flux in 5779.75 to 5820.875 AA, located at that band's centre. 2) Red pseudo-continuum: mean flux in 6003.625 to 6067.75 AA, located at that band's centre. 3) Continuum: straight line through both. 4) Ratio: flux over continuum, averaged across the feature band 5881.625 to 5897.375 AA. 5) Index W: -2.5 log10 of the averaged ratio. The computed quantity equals 0.17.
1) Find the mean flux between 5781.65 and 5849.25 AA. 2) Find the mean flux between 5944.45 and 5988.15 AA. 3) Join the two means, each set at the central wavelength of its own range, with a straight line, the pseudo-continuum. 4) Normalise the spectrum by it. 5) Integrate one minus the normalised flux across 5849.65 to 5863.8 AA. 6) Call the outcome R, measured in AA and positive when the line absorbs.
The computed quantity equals 1.0 AA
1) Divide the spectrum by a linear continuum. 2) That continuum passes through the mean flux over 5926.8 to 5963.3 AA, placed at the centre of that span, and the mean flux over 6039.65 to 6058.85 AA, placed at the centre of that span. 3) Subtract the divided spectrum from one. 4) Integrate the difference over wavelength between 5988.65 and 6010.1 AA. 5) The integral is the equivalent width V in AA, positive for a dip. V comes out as 0.51 AA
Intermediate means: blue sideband 17.4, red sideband 17.8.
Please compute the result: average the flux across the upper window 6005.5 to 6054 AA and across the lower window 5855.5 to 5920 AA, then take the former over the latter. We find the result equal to 1.09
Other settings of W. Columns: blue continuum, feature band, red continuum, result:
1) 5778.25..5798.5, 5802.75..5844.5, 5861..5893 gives -0.06 mag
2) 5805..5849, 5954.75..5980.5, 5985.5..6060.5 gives 0.02 mag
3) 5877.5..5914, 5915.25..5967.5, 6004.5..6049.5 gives -0.06 mag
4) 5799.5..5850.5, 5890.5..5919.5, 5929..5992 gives 0.09 mag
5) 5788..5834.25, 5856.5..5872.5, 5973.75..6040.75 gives 0.08 mag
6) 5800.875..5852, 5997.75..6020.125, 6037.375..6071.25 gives 0.05 mag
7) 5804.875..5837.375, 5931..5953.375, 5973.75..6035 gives 0.01 mag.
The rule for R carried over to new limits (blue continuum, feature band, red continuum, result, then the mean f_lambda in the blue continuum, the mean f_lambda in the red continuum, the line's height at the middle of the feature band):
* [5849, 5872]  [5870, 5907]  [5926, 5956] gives 1.9 AA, 16.6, 17.5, 16.9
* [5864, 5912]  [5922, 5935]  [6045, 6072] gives -1.0 AA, 16.1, 17.3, 16.4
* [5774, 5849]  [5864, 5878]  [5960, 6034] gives 0.3 AA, 17.7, 17.3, 17.6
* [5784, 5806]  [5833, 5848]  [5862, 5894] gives -1.2 AA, 17.6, 16.4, 17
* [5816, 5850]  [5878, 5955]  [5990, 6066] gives 4.6 AA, 18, 17.5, 17.8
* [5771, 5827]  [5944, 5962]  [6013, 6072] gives 0.5 AA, 17.5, 17.6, 17.6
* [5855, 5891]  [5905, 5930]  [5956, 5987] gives -0.9 AA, 16.4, 17.1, 16.7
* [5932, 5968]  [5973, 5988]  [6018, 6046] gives 0.3 AA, 17.3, 18.1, 17.6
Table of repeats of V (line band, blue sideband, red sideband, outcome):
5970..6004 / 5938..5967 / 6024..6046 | 1.1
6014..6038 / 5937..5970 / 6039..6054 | 0.4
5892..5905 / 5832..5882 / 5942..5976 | 1.6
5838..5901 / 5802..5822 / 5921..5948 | 4.3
